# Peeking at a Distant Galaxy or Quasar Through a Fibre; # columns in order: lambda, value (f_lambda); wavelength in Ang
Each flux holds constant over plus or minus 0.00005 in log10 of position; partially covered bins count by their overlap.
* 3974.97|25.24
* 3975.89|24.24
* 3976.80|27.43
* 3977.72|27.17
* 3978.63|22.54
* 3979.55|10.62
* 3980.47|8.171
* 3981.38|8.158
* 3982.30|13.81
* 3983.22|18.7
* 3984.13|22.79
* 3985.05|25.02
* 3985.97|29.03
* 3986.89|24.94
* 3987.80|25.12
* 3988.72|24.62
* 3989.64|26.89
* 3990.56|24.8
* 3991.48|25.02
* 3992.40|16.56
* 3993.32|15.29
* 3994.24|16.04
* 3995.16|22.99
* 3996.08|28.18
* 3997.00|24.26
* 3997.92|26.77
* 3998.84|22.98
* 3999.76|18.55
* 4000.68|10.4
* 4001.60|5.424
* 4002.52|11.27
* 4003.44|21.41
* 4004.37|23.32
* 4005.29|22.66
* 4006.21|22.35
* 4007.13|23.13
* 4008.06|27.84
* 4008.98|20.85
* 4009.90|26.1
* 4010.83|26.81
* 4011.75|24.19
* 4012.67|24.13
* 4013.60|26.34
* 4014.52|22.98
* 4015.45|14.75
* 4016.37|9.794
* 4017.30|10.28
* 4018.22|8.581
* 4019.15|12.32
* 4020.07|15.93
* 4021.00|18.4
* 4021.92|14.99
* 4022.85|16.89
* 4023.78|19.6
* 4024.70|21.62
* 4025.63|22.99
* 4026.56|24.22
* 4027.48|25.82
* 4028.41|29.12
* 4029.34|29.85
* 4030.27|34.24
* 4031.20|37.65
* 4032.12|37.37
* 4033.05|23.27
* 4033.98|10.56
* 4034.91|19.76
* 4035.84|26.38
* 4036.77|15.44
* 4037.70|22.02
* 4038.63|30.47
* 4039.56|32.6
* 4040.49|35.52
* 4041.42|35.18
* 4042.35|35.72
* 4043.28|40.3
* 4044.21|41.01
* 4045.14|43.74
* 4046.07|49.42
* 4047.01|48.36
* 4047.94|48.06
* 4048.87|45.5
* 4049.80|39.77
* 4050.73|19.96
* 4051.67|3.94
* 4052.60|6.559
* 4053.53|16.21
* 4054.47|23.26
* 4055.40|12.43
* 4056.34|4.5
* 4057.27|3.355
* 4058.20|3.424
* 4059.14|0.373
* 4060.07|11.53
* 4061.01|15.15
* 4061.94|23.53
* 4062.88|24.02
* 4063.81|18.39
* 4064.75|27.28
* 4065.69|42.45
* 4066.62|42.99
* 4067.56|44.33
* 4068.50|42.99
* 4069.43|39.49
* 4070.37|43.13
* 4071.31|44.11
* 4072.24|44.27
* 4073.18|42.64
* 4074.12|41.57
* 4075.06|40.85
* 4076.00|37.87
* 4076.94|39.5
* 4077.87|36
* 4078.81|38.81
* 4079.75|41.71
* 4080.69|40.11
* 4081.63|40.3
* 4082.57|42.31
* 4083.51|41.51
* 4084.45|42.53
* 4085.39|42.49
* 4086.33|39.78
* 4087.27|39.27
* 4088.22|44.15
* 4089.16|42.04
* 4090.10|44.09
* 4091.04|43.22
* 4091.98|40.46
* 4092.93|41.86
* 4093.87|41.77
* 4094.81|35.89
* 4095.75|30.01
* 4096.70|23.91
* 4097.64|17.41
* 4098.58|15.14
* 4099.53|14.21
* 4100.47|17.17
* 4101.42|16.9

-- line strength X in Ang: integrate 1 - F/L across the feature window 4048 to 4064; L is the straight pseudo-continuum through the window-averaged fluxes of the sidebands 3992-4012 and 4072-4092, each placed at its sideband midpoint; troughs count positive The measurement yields 8.1 Ang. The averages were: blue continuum 20.8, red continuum 41.1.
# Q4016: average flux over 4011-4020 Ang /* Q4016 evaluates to 17.3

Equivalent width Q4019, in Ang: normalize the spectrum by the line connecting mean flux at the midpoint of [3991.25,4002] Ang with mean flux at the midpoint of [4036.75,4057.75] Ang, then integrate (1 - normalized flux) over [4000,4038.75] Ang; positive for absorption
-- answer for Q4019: 4.0 Ang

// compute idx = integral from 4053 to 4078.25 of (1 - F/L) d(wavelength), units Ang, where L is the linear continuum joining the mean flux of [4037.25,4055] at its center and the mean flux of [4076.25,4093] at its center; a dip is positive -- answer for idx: 6.2 Ang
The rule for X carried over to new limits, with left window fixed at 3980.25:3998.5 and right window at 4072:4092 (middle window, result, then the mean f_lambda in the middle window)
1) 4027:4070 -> 7.9 Ang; 27.5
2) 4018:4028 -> 3.5 Ang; 18.6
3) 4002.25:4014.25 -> 1.1 Ang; 23.3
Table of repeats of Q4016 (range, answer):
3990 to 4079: 25.6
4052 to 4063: 11.6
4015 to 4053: 26.4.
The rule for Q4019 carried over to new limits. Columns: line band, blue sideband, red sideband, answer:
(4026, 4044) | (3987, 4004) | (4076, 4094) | 0.5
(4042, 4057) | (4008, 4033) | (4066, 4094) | 0.7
